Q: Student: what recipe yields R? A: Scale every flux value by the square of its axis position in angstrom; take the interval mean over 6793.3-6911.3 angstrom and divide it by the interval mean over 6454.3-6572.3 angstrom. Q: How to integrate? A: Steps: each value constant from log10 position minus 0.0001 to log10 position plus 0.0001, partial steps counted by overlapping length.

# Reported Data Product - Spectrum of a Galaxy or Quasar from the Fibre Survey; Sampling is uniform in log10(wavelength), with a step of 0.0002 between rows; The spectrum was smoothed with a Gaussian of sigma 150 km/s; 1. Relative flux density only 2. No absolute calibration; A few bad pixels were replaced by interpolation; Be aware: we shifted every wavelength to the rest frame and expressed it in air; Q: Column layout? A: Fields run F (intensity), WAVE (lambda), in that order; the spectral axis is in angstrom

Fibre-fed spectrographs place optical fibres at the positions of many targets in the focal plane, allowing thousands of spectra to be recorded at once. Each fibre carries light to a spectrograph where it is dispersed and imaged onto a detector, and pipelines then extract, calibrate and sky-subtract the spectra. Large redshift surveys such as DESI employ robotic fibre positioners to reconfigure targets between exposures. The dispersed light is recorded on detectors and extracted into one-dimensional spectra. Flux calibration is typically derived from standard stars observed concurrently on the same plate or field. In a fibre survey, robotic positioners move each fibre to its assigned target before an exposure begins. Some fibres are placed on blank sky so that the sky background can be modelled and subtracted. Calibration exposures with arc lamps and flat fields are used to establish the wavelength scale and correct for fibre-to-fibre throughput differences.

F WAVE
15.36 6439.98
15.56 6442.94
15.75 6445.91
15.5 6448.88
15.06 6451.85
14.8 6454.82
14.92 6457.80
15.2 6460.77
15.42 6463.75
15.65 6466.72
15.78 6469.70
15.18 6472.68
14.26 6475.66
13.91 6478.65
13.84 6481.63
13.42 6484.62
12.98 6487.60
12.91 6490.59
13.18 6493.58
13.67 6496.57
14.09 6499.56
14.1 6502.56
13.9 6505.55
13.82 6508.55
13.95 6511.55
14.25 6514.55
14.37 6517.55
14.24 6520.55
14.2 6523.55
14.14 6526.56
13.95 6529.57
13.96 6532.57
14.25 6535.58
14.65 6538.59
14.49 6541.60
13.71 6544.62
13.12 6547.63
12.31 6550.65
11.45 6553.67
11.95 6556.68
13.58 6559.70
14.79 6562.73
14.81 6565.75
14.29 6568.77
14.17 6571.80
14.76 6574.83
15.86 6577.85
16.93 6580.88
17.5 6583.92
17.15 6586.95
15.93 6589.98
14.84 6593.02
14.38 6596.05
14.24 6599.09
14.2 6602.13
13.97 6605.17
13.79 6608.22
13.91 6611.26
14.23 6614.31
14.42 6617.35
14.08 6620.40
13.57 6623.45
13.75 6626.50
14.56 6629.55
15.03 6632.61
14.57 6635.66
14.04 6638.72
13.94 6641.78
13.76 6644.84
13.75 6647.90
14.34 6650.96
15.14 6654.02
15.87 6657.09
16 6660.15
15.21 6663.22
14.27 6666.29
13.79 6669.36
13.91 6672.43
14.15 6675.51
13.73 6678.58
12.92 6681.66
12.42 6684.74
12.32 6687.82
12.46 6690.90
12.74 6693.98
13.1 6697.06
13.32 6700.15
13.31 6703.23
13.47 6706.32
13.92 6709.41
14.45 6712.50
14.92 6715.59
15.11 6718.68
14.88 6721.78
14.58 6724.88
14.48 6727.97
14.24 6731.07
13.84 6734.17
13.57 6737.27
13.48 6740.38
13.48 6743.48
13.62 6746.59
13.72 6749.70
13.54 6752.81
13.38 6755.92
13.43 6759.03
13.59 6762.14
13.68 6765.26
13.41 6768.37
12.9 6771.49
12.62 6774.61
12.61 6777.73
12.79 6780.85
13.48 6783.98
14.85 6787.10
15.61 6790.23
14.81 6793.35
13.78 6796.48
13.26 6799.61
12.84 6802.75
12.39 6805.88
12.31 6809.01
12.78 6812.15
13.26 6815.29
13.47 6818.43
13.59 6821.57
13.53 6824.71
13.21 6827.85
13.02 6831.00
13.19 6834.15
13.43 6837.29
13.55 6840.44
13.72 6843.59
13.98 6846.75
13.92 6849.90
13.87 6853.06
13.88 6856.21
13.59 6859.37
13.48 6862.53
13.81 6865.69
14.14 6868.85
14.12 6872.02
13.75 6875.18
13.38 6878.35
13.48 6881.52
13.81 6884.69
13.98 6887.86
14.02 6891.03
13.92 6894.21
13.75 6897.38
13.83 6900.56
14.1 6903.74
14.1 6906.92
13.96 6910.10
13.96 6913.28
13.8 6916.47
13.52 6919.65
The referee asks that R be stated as 1.07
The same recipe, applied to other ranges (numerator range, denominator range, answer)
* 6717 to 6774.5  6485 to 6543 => 1.06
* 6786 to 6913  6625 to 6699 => 1.03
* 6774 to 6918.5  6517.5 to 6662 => 1.02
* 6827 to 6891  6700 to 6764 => 1.02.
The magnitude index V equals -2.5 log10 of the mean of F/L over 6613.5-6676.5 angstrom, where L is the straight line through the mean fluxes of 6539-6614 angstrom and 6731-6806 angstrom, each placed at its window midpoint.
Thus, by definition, -0.02 mag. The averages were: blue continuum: 14.4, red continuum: 13.6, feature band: 14.4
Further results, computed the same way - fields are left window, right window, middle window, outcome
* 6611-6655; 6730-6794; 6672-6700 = 0.07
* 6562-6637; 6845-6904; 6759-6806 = 0.05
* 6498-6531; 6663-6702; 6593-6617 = -0.04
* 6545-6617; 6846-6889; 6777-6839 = 0.04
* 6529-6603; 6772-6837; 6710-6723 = -0.08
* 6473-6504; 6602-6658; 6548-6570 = 0.05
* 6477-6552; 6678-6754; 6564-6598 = -0.13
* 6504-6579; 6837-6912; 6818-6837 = 0.04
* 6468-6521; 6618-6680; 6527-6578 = 0.02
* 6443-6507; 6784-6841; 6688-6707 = 0.07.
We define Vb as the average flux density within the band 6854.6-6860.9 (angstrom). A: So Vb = 13.7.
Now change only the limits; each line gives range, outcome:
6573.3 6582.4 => 15.8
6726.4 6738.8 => 14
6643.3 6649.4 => 13.8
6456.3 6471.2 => 15.4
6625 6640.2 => 14.4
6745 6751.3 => 13.7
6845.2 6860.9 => 13.9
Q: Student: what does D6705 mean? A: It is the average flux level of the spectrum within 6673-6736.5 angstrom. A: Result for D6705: 13.7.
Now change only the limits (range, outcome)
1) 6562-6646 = 14.7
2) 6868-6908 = 13.9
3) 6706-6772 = 13.9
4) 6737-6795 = 13.6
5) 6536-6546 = 14.3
